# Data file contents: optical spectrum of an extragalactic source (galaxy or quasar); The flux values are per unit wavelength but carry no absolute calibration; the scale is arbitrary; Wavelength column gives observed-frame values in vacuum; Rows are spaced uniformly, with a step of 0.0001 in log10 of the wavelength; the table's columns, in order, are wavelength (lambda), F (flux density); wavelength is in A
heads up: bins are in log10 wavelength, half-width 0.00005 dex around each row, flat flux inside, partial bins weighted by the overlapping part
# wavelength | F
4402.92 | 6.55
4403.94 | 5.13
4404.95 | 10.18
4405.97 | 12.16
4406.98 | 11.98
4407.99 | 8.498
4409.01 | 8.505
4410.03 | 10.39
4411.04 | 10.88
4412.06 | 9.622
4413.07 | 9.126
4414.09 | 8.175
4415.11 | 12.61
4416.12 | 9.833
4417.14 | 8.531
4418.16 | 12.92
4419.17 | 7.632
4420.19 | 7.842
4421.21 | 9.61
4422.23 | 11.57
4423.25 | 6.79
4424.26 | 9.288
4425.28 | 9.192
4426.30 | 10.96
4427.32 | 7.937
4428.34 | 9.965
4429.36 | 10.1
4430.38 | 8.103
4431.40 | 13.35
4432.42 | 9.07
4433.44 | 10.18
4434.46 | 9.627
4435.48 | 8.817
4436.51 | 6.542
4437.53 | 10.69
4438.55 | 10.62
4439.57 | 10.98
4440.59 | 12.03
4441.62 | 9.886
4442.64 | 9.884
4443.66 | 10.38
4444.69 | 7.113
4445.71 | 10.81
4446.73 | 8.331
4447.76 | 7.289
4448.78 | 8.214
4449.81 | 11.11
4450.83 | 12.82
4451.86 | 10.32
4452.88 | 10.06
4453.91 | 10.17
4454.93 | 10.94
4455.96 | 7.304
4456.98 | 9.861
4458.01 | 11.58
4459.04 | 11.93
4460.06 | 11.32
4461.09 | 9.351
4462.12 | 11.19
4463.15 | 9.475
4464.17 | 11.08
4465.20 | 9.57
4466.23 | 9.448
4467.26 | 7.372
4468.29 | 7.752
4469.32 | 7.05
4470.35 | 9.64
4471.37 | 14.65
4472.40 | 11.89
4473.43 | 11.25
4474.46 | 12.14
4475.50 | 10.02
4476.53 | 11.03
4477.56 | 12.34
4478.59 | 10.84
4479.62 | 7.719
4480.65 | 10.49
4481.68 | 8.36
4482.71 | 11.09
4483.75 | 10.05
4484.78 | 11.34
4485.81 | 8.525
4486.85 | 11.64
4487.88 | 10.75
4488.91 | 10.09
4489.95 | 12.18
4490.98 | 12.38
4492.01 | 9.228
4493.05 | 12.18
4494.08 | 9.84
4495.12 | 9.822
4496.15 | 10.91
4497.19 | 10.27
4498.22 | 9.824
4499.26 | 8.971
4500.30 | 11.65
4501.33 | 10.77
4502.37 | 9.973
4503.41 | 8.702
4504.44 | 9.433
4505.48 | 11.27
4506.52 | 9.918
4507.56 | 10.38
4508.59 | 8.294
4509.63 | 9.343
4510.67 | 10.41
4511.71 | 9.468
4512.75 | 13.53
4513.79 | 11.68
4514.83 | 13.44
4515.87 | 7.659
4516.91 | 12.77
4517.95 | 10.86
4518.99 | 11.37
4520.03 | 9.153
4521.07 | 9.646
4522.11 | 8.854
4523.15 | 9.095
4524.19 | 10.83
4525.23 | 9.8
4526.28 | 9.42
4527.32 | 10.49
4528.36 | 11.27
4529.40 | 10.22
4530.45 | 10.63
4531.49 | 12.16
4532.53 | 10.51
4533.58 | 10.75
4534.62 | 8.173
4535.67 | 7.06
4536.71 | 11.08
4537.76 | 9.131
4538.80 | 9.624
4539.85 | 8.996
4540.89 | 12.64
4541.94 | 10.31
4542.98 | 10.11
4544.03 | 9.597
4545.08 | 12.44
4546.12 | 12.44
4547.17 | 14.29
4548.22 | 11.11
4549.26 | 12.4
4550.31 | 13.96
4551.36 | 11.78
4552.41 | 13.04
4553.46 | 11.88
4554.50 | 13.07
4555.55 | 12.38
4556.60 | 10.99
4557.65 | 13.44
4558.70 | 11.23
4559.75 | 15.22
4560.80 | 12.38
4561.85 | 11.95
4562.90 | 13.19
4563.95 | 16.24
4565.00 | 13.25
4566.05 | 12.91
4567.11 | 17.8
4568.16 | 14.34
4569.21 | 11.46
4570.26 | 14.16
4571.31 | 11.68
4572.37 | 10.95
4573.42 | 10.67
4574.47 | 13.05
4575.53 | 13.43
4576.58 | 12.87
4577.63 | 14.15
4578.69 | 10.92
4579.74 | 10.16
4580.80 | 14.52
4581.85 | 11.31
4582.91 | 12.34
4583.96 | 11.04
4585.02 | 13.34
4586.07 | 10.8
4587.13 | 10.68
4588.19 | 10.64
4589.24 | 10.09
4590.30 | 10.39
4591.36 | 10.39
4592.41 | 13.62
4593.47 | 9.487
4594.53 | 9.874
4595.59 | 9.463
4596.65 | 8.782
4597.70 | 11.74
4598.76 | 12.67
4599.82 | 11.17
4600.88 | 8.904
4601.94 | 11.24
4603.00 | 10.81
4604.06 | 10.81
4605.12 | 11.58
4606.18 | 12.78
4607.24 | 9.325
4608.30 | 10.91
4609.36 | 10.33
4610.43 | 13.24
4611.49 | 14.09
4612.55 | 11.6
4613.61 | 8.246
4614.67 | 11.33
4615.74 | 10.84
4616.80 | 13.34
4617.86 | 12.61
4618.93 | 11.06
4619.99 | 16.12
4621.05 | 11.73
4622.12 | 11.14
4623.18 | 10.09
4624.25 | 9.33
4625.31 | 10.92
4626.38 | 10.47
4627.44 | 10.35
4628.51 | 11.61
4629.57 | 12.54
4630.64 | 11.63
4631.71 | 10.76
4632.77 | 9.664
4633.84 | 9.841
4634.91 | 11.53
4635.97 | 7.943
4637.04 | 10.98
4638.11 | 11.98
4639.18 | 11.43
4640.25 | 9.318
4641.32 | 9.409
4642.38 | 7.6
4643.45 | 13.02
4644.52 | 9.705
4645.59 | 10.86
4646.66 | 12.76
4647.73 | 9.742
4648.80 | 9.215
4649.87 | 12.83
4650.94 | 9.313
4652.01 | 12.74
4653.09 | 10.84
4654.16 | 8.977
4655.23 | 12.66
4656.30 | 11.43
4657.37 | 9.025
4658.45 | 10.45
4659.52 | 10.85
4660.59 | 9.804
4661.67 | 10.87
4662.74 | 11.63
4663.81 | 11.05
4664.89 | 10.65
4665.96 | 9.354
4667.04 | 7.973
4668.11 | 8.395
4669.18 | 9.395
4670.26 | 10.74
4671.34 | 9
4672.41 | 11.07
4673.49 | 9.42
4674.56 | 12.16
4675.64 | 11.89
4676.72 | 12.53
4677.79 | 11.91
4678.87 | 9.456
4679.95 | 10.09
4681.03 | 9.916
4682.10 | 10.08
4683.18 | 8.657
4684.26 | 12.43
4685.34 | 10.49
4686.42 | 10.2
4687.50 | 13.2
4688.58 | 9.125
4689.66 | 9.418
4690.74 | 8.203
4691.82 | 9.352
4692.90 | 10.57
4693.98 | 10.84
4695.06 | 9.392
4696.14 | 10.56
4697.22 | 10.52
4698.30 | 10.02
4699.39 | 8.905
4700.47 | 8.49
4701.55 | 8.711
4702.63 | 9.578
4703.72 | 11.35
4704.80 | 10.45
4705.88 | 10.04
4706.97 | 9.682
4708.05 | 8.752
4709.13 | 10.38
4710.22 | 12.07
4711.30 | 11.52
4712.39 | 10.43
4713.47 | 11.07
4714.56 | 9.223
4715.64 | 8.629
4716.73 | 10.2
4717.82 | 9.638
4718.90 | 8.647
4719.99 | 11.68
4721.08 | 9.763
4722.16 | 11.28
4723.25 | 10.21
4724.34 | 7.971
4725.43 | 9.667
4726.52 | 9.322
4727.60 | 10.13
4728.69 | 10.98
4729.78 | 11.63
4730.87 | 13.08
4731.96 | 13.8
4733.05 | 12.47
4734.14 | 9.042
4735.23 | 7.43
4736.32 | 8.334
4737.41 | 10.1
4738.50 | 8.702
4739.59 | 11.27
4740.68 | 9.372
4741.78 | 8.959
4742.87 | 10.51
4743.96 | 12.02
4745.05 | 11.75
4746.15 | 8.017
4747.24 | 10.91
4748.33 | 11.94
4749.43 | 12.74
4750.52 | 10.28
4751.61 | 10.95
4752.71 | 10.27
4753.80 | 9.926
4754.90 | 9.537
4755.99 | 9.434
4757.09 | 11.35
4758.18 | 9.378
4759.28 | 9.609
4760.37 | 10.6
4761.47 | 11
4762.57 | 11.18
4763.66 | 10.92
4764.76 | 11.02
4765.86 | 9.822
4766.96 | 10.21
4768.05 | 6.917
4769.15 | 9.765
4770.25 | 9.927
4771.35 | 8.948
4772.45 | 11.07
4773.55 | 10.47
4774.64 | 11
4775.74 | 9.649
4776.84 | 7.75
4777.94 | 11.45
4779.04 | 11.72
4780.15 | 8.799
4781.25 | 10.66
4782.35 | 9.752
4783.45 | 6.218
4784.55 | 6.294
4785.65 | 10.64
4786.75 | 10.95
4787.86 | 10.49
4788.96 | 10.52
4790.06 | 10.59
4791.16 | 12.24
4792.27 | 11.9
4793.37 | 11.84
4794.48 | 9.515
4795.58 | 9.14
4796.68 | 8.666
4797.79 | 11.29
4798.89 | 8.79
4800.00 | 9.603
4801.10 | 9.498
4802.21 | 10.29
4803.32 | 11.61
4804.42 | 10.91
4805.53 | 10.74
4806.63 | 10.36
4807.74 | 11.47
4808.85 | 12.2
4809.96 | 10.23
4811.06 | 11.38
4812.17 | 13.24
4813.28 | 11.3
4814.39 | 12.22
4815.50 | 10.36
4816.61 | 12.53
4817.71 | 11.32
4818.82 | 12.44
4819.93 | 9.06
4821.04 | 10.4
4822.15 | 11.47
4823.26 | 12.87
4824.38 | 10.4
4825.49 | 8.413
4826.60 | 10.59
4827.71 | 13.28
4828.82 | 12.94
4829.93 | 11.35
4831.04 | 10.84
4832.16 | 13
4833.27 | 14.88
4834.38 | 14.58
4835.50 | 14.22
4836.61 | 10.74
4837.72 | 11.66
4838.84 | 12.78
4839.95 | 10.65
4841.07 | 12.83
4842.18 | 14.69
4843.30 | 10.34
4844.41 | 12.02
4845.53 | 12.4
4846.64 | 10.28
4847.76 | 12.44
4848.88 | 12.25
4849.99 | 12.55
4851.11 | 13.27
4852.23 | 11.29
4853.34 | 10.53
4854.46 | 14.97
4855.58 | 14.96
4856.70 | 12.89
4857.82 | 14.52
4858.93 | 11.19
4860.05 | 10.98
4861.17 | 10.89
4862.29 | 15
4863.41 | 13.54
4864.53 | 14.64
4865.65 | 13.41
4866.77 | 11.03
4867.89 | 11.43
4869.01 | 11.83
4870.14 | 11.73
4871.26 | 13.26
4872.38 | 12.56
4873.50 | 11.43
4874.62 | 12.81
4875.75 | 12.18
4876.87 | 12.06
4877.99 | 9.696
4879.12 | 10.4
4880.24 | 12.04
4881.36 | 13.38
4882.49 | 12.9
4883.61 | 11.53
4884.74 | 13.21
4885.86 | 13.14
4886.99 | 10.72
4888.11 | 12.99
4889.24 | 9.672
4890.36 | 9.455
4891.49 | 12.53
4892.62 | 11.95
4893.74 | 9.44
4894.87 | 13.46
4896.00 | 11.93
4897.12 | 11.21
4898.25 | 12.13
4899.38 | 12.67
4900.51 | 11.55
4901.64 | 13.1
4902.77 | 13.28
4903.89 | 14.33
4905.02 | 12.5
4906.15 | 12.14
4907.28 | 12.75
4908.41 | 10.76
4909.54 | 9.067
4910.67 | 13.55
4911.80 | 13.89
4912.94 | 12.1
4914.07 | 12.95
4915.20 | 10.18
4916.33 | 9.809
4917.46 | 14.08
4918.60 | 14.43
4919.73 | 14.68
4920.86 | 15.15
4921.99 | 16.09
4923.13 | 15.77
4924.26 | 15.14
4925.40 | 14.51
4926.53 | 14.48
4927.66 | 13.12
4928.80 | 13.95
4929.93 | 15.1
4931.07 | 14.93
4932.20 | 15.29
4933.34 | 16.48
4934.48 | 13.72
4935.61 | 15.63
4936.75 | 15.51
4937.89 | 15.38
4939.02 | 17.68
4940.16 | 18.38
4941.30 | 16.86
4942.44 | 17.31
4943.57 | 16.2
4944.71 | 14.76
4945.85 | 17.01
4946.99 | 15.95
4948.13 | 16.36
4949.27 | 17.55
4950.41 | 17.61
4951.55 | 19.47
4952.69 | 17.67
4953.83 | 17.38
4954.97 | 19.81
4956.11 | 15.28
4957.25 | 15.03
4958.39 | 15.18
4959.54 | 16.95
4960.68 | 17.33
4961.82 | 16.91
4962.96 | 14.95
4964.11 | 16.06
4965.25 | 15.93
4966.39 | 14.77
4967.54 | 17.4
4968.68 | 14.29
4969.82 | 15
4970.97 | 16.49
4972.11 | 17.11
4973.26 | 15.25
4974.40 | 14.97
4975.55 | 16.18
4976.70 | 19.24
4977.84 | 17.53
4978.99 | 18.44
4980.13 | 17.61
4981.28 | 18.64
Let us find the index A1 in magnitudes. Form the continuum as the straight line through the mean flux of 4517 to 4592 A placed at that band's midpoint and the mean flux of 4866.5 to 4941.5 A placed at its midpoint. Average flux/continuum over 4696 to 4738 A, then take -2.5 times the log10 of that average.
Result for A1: 0.21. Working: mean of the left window 11.6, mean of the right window 13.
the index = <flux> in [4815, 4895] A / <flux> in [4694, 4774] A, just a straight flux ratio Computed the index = 1.2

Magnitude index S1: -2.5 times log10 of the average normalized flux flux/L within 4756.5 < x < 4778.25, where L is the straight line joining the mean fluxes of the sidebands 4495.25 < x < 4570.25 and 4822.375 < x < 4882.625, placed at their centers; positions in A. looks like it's 0.19 mag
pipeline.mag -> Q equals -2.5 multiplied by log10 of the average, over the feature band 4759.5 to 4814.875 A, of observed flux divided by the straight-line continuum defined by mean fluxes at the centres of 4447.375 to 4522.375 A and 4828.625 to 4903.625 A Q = 0.15 mag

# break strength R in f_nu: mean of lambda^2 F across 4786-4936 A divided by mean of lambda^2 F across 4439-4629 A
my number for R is 1.28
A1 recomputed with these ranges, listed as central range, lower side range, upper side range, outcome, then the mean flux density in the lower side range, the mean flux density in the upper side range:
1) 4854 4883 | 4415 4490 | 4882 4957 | 0.09 mag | 10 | 14.1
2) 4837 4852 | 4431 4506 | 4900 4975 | 0.16 mag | 10.2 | 15.1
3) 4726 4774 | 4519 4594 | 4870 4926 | 0.17 mag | 11.6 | 12.5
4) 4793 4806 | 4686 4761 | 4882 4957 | 0.16 mag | 10.2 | 14.1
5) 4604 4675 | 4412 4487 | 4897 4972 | 0.10 mag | 9.95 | 14.9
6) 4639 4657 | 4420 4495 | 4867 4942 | 0.07 mag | 10.1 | 13.1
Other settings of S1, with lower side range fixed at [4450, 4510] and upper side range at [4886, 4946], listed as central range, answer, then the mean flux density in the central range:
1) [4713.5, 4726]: 0.23 mag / 9.77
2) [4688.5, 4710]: 0.22 mag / 9.77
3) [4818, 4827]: 0.20 mag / 10.7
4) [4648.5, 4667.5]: 0.11 mag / 10.6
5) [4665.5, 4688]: 0.14 mag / 10.4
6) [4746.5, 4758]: 0.16 mag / 10.6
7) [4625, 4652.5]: 0.08 mag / 10.7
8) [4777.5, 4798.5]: 0.24 mag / 10.1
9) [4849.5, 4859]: 0.01 mag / 13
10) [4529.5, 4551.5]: -0.01 mag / 10.9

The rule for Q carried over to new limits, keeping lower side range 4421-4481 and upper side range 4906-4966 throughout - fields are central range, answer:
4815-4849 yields 0.186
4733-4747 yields 0.318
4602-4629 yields 0.035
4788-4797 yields 0.274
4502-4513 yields 0.065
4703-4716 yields 0.231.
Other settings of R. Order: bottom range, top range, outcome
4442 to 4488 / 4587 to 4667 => 1.15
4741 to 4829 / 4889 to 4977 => 1.49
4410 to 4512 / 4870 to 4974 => 1.72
